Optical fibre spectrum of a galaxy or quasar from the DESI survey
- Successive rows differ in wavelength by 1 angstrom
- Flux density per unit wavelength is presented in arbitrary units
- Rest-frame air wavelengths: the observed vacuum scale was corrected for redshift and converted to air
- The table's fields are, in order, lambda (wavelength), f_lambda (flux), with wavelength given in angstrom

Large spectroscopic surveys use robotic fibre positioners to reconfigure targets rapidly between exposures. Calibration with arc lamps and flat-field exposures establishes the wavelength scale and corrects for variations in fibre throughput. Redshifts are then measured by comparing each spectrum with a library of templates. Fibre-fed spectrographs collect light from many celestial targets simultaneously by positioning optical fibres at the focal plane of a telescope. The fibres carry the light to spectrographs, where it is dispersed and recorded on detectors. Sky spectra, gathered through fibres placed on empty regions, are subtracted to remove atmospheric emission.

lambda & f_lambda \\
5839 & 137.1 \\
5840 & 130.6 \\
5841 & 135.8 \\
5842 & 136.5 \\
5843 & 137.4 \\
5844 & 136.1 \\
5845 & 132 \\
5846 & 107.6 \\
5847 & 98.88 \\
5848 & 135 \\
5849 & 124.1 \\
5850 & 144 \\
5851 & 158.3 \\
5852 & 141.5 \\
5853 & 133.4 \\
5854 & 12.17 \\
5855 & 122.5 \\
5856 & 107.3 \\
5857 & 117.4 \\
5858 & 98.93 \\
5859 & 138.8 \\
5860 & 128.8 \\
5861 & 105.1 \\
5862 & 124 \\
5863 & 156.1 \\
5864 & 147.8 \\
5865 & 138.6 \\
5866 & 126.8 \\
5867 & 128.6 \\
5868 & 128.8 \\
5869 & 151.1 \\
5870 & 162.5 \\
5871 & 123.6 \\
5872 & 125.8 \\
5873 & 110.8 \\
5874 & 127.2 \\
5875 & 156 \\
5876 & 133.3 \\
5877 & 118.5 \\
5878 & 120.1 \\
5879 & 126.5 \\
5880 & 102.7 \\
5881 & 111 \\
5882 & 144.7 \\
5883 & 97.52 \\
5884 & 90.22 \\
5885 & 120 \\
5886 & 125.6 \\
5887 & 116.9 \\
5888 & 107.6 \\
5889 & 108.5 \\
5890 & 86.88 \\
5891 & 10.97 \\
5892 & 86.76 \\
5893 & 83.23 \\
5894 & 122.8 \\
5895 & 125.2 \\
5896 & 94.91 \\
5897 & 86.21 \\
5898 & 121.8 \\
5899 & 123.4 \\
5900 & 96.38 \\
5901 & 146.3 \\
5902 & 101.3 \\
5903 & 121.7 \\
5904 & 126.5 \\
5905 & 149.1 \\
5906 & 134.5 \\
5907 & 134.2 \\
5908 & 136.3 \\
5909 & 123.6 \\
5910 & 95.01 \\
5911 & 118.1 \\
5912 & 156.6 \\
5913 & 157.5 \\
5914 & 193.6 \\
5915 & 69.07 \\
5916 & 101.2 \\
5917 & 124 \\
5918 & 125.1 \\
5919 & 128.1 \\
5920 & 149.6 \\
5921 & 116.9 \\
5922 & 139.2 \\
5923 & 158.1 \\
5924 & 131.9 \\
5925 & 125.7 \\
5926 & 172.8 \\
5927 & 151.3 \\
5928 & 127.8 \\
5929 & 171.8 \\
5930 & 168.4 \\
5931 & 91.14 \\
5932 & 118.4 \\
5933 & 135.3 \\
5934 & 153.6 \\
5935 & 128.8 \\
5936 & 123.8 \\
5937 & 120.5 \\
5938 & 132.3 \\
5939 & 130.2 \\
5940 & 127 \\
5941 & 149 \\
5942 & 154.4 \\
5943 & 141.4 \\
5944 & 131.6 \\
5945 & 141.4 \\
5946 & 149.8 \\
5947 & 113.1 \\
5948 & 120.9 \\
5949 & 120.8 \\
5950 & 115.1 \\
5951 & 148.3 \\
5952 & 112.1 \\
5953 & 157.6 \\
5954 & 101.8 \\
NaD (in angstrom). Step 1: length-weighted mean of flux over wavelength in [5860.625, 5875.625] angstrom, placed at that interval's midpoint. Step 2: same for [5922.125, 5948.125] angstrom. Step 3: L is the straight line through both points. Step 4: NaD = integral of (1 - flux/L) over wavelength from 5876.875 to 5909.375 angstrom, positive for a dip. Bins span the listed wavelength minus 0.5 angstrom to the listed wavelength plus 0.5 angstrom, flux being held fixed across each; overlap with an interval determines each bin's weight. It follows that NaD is 5.6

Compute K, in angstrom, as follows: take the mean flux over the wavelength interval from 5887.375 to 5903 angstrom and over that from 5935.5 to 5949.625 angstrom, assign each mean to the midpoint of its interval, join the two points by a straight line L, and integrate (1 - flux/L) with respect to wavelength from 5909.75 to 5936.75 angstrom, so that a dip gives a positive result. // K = -3.5 angstrom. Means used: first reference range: 101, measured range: 135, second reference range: 132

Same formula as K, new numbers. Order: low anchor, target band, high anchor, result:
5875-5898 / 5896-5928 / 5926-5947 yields -1.6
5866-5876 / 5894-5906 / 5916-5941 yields 1.5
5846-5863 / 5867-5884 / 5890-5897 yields -4.1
